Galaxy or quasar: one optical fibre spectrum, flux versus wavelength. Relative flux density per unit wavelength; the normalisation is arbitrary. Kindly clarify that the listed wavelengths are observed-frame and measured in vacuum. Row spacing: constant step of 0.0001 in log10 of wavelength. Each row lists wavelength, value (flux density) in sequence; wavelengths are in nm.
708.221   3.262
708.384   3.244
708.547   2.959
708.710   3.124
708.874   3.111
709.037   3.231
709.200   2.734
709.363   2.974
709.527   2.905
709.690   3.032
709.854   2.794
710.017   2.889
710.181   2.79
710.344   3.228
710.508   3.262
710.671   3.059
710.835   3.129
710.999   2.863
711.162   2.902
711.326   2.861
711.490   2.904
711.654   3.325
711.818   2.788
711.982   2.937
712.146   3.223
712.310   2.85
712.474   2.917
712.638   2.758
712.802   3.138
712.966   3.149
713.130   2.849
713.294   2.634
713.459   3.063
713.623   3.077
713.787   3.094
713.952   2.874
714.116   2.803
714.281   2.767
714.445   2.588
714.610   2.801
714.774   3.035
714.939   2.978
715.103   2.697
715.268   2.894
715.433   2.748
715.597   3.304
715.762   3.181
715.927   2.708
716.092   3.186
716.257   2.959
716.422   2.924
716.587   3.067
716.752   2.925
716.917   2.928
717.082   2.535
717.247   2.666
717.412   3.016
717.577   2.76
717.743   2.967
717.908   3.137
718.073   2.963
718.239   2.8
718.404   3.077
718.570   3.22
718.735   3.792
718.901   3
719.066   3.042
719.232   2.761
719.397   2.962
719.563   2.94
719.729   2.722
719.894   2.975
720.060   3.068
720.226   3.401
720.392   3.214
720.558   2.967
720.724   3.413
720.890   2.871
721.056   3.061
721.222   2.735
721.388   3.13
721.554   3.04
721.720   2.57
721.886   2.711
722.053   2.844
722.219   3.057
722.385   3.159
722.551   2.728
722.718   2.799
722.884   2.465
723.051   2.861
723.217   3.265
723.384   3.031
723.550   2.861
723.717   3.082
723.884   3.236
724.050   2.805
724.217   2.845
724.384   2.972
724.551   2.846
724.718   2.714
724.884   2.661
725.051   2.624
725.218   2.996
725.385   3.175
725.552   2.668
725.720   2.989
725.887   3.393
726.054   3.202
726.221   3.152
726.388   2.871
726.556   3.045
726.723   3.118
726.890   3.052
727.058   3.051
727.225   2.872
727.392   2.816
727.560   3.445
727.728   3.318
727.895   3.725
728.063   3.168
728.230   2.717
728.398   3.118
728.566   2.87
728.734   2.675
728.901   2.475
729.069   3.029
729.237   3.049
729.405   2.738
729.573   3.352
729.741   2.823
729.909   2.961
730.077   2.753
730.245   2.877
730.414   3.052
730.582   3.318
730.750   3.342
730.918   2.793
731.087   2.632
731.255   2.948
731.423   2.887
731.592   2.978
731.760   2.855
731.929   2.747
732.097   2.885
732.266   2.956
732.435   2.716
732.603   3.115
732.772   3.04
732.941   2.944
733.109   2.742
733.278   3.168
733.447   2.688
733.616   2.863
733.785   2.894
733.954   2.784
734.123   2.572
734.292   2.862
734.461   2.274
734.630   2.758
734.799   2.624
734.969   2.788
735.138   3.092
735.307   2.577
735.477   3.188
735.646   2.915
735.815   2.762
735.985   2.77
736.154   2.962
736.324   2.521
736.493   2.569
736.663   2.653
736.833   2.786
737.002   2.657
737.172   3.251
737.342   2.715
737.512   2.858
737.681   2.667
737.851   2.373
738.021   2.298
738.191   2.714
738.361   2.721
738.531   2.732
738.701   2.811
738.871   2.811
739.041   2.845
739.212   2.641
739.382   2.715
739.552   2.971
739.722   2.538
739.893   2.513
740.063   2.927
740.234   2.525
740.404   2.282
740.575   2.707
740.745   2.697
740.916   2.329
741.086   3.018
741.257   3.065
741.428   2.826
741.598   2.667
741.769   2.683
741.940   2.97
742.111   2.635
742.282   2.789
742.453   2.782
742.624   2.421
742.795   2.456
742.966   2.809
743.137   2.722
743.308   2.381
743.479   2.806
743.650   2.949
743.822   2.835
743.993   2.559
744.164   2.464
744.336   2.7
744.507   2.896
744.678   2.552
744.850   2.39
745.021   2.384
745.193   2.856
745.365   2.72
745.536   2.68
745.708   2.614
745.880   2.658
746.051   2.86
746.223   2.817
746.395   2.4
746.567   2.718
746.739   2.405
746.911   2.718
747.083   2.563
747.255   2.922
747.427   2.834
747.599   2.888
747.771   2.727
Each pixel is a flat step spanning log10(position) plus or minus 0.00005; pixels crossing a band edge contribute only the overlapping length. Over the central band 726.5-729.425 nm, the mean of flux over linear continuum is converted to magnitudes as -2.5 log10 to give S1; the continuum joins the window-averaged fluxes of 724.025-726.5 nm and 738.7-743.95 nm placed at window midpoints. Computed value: -0.05 mag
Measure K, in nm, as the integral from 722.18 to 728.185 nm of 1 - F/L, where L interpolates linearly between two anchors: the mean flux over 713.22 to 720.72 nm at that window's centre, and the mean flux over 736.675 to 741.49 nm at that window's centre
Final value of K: -0.27 nm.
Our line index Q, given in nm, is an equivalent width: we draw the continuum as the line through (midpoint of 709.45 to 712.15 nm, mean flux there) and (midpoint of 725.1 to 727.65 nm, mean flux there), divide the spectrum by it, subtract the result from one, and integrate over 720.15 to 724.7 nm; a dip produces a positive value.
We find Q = 0.11 nm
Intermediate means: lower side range 2.99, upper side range 3.05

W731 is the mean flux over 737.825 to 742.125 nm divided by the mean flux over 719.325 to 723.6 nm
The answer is 0.9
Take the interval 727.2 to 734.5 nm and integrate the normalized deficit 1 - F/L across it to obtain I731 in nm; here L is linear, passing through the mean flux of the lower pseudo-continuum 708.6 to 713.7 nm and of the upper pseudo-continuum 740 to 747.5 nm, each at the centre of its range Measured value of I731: -0.343 nm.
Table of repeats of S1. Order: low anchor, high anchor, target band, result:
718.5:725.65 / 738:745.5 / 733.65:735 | 0.04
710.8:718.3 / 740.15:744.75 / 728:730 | -0.04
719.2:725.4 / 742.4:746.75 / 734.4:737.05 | 0.01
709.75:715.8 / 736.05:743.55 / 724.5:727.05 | -0.05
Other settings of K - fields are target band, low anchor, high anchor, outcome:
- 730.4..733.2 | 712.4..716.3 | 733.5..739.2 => -0.15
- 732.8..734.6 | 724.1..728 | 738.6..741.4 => 0.04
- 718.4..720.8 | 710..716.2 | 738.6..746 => -0.17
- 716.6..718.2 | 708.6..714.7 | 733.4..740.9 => 0.01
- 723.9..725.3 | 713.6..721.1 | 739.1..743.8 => 0.03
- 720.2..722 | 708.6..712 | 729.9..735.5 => -0.04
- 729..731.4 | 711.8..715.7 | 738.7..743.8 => -0.15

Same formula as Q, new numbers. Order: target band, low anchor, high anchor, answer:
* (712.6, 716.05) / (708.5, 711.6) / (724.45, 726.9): 0.08 nm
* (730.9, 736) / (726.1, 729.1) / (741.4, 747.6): 0.13 nm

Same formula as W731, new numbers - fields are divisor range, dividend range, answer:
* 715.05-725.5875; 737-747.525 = 0.91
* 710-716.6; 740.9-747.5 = 0.91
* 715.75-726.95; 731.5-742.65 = 0.93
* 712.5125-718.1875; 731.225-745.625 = 0.94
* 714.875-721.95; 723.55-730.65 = 1.00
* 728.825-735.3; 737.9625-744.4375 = 0.94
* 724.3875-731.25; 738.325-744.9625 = 0.90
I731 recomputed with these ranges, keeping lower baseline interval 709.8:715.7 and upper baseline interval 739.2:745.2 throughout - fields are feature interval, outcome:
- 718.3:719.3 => -0.09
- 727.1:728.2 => -0.15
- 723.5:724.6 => -0.04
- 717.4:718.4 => -0.02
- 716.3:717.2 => 0.01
